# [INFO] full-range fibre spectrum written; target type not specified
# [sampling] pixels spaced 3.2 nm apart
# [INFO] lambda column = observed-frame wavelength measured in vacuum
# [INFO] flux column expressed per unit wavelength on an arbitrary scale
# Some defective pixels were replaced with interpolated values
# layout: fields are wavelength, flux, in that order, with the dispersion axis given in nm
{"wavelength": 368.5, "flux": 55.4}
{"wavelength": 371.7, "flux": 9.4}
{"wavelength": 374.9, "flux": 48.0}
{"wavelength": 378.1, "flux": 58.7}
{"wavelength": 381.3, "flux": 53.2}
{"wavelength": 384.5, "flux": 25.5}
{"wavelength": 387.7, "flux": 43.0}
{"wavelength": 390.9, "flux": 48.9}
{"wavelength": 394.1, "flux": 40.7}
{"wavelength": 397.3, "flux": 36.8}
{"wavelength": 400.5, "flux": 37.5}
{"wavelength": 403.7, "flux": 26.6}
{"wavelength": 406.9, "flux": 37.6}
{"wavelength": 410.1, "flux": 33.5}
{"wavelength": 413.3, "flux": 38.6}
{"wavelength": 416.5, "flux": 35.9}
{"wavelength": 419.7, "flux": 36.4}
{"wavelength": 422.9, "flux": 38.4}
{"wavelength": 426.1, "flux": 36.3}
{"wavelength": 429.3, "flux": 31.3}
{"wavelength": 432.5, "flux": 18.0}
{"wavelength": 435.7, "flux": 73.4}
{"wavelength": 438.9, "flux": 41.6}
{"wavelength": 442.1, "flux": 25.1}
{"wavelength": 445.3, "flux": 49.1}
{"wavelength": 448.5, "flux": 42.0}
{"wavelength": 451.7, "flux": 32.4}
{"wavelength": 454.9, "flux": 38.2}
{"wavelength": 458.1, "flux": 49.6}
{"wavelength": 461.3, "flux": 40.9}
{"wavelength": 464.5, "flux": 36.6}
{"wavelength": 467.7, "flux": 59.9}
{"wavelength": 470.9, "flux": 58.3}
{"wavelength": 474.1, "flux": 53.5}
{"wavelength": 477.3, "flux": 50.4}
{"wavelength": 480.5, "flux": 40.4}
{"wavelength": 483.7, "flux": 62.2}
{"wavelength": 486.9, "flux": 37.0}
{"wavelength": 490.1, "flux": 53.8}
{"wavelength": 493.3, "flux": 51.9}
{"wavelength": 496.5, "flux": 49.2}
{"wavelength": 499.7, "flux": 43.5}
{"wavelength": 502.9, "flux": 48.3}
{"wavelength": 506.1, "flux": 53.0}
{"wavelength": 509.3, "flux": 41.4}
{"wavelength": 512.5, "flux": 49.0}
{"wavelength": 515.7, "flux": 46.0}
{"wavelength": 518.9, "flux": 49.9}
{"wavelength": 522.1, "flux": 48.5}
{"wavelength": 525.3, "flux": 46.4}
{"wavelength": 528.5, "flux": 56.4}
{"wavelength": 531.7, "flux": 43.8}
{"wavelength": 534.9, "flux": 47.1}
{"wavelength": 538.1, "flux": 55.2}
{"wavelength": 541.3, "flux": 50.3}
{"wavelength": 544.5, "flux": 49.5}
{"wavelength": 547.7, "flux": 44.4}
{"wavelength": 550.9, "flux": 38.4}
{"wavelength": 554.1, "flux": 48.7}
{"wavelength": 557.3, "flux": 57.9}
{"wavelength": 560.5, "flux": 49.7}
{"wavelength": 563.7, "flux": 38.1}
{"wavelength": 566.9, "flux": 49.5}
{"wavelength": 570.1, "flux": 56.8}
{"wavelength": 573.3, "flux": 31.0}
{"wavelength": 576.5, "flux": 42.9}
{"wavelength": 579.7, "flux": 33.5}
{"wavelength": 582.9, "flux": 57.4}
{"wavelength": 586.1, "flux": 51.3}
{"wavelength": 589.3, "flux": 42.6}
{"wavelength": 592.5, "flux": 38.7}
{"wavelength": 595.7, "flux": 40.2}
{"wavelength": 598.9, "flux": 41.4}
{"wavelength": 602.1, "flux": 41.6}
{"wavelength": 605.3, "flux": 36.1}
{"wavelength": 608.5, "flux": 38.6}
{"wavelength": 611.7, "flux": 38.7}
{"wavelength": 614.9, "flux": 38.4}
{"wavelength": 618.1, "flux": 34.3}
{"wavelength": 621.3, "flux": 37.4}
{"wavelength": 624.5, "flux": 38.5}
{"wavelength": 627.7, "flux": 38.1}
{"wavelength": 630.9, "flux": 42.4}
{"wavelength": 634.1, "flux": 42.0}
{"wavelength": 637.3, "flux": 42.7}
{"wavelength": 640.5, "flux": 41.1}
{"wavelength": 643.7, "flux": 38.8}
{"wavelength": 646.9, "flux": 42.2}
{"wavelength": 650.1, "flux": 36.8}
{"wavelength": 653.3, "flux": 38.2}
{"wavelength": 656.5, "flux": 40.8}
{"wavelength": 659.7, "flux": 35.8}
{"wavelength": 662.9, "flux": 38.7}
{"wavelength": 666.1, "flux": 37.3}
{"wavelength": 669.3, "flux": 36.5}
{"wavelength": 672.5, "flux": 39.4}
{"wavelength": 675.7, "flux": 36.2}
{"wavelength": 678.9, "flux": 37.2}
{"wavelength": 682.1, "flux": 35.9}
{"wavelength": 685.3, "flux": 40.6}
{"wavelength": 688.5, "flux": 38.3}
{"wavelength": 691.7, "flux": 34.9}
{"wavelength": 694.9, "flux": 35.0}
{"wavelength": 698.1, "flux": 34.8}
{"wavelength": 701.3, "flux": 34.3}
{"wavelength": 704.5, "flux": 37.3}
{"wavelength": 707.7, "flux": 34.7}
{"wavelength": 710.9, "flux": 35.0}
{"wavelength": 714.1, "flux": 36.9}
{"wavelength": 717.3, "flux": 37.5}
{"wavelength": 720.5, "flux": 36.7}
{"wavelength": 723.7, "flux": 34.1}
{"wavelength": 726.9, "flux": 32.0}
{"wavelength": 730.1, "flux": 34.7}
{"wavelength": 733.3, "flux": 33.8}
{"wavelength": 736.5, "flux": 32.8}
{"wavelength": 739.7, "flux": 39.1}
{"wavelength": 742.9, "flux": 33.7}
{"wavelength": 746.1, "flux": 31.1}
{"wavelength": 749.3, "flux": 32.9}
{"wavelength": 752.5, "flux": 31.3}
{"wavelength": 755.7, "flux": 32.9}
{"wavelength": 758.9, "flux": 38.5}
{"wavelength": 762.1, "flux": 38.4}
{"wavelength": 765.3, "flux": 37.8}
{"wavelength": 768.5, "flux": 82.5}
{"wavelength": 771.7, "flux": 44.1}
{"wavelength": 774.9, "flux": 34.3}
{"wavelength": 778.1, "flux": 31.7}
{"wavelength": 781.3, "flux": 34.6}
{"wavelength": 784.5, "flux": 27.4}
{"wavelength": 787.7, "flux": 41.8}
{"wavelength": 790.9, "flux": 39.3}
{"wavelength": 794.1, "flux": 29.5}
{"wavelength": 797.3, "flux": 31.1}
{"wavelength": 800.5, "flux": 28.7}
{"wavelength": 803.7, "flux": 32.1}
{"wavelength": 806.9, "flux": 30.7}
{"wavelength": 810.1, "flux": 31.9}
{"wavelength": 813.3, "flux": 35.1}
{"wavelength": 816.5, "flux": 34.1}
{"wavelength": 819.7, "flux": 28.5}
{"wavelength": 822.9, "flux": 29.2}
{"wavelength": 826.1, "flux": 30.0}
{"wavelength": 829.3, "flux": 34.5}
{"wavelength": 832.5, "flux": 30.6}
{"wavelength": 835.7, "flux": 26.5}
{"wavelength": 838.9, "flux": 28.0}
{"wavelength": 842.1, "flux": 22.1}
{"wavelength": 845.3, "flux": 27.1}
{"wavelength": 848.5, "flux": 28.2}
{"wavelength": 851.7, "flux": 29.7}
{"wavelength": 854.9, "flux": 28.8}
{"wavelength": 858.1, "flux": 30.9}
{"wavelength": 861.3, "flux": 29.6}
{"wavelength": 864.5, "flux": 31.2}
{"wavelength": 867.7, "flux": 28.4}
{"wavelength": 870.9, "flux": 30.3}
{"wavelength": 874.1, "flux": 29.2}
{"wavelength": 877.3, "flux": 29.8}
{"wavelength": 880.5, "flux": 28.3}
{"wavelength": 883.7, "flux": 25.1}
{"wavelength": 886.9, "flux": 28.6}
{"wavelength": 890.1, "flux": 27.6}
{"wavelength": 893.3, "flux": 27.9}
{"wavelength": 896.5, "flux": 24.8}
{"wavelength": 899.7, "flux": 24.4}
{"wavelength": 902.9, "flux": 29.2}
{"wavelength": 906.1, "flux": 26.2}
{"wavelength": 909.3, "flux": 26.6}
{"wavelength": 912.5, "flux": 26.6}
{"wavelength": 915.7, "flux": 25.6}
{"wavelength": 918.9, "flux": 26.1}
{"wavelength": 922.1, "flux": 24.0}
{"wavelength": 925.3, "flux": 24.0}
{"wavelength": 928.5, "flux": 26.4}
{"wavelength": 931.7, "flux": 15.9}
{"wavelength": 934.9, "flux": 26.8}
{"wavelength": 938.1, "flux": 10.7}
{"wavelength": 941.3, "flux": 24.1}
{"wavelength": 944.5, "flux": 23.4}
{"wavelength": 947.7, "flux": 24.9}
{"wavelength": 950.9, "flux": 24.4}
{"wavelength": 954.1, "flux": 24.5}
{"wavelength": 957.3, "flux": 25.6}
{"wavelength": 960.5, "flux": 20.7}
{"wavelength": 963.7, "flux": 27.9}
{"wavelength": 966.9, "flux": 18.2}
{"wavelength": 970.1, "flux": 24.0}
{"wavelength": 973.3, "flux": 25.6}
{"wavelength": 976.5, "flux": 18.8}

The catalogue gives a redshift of 0.17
